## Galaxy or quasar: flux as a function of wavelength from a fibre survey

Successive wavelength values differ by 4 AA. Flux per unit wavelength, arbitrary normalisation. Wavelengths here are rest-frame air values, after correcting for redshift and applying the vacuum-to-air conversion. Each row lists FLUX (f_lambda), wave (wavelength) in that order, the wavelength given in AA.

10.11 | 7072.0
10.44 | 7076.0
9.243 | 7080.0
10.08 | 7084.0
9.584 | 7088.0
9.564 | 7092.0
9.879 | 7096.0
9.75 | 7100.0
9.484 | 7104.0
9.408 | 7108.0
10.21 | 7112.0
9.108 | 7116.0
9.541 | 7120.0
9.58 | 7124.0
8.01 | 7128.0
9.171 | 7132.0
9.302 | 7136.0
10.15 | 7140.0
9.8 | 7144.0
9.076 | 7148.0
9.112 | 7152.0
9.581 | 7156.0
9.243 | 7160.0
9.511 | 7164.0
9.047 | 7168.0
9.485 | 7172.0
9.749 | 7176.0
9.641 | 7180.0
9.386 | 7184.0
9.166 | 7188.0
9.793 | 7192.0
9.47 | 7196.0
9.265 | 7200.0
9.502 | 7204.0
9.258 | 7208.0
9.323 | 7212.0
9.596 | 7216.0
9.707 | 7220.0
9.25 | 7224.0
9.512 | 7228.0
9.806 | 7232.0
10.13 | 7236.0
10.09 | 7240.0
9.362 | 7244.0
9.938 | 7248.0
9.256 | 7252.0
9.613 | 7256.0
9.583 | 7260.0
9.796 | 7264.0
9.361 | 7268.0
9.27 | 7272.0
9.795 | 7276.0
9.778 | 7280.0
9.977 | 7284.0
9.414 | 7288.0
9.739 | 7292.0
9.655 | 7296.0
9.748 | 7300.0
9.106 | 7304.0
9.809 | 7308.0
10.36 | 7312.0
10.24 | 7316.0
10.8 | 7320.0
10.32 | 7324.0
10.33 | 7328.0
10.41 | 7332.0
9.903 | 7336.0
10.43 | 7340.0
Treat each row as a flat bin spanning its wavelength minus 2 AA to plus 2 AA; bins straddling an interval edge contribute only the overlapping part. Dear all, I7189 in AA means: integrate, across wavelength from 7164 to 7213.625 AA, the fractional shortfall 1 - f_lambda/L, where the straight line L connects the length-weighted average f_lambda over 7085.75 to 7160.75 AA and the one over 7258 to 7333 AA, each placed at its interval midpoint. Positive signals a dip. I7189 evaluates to 0.9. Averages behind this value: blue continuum 9.46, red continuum 9.86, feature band 9.43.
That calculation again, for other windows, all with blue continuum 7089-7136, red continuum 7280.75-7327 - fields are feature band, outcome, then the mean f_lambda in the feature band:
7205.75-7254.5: 0.67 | 9.6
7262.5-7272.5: 0.35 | 9.49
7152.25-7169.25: 0.39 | 9.33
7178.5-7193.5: 0.21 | 9.48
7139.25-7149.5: -0.15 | 9.65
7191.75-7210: 0.44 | 9.43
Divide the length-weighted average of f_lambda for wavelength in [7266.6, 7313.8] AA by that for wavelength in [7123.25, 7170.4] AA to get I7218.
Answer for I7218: 1.04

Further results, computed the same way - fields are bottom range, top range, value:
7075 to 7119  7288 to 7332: 1.03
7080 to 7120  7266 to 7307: 0.99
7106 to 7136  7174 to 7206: 1.02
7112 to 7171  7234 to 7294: 1.04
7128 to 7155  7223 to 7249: 1.04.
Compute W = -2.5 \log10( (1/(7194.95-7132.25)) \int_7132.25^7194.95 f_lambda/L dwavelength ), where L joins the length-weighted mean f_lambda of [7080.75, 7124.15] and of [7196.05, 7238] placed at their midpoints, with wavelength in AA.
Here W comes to 0.01 mag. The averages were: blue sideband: 9.64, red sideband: 9.53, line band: 9.46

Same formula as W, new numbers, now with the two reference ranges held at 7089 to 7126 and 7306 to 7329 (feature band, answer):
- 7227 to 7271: 0.05 mag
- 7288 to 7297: 0.06 mag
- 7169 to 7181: 0.03 mag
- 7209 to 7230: 0.06 mag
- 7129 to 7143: 0.03 mag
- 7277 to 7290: 0.05 mag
